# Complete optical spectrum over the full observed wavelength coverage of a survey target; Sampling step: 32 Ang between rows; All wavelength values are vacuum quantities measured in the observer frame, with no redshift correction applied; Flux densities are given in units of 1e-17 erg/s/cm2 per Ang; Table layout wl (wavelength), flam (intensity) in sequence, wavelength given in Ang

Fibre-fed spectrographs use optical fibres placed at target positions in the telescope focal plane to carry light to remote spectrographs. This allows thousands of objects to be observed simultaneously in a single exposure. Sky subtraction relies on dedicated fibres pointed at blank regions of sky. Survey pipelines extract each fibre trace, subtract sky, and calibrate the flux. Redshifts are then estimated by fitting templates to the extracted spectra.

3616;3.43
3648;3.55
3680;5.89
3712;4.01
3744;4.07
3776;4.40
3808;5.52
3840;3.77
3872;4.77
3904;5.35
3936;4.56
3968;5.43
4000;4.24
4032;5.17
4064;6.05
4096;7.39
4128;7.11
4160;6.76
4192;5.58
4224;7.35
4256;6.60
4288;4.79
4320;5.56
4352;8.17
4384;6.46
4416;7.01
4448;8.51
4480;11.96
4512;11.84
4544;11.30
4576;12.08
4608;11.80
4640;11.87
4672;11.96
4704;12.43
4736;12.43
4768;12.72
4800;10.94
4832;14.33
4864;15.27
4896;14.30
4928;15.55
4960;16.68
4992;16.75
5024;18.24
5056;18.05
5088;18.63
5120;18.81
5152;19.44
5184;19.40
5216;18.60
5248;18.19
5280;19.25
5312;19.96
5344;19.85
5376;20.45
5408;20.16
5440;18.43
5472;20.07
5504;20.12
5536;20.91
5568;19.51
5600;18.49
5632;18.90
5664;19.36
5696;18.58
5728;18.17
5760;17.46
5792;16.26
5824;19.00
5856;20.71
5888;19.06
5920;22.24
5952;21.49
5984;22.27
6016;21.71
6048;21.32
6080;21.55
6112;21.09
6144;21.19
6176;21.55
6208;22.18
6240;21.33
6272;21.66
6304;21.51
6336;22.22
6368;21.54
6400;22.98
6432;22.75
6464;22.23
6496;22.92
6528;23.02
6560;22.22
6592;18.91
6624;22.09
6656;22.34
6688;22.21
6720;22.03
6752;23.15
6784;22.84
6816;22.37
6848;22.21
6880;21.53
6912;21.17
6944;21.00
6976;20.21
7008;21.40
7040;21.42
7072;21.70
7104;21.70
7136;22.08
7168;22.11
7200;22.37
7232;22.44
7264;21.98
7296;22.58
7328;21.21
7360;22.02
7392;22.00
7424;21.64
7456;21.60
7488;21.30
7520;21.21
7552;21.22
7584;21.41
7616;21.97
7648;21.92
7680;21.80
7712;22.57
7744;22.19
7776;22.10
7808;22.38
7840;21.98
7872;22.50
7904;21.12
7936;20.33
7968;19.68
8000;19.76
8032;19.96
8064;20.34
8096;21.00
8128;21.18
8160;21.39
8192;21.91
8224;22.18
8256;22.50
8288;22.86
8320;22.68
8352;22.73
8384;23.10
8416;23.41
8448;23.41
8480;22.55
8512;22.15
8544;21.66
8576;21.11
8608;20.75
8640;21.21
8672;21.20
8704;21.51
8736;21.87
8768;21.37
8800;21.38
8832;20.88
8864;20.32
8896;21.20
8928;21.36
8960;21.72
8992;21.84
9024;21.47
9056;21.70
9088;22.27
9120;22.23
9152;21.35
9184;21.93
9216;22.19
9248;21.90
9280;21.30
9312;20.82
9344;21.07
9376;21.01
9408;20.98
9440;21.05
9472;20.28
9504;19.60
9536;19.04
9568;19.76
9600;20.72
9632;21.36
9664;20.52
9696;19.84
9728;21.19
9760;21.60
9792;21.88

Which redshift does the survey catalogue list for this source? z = 0.117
